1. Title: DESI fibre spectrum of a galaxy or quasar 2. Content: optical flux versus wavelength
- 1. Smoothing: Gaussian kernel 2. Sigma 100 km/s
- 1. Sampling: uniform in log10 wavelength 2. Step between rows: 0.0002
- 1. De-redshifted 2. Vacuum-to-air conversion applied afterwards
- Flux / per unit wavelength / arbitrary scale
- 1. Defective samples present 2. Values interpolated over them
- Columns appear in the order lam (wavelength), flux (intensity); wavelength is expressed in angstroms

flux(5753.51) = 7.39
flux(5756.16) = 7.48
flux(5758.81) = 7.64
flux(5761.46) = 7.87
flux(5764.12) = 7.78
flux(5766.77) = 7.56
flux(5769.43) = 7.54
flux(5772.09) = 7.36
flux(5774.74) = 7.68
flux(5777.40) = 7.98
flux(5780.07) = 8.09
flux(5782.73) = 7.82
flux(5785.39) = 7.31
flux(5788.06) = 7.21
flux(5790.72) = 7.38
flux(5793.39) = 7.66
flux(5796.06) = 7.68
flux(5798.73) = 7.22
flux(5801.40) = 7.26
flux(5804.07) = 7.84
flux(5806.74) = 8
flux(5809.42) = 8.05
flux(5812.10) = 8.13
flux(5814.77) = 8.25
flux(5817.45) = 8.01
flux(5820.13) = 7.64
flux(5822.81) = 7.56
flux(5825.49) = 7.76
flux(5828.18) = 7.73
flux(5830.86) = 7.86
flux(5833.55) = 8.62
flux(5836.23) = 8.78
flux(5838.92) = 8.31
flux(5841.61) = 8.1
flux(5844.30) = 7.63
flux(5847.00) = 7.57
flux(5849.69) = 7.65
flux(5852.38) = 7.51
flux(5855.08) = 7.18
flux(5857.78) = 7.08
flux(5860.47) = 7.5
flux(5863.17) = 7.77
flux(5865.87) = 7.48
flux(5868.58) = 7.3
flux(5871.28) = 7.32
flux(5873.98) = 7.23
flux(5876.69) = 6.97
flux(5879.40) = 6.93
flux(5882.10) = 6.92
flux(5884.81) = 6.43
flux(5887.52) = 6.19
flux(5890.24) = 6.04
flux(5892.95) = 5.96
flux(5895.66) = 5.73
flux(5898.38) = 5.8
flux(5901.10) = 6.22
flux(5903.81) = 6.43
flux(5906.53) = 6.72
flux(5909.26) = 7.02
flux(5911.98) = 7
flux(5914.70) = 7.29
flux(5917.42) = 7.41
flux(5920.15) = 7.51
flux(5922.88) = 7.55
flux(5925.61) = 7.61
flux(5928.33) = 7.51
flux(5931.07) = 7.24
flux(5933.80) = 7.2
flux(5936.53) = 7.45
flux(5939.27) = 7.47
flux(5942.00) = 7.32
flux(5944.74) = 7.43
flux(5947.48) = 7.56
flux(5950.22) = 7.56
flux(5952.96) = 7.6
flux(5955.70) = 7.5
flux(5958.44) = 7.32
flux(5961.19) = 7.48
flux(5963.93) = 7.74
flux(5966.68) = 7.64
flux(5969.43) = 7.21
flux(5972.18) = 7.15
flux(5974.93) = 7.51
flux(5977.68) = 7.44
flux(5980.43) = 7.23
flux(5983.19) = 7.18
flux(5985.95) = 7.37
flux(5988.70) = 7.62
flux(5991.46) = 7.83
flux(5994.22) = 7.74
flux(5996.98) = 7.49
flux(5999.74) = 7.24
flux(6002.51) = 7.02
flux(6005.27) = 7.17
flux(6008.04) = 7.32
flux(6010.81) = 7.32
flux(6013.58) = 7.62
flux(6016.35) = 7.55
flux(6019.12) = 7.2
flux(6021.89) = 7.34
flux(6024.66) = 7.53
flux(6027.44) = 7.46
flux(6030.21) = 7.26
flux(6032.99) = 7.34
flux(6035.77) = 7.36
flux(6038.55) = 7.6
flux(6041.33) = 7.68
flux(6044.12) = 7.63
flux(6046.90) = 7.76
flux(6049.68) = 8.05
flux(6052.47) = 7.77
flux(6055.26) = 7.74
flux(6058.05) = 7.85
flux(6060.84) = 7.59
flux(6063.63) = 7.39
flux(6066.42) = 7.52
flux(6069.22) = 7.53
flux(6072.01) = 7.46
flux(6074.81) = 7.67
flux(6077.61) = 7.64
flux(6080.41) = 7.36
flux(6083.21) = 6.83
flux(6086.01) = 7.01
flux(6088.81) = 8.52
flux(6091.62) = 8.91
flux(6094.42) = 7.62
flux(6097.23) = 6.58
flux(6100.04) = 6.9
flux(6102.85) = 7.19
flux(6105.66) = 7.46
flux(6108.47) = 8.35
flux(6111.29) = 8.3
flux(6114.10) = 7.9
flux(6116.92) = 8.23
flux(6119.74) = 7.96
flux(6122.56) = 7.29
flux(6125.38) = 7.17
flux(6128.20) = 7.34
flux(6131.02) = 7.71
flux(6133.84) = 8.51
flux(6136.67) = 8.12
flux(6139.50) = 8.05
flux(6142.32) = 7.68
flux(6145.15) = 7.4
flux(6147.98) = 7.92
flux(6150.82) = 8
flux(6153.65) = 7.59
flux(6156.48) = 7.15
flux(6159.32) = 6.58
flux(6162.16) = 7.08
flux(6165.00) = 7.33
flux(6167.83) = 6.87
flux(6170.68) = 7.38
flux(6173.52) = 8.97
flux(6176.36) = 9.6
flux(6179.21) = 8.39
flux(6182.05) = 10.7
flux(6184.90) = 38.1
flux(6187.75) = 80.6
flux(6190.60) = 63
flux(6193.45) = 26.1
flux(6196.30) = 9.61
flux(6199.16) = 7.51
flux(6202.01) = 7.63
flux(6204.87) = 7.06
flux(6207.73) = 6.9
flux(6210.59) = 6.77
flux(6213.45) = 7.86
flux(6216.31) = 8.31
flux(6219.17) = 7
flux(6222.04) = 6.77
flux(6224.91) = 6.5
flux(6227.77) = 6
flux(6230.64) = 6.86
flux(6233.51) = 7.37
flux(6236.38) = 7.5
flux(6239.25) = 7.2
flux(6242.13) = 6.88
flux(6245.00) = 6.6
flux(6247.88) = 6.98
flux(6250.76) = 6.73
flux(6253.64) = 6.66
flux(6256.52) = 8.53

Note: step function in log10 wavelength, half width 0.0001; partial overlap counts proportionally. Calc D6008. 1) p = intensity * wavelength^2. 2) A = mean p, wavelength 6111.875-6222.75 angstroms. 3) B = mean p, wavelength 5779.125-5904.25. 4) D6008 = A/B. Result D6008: 1.87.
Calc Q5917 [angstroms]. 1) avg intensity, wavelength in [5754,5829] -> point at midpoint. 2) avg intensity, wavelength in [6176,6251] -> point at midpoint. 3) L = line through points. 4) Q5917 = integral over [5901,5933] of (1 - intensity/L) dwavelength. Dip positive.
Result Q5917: 8.2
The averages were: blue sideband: 7.69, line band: 7.16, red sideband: 14.2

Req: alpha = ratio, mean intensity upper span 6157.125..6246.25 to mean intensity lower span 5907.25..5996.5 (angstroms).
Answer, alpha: 1.78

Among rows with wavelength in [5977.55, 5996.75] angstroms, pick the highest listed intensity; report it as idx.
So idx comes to 7.83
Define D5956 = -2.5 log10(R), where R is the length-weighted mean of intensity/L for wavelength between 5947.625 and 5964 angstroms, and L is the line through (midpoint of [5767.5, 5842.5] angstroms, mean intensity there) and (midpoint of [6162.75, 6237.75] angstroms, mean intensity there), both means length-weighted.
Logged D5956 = 0.344 mag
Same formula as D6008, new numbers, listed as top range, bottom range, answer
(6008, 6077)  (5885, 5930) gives 1.17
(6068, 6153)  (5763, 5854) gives 1.09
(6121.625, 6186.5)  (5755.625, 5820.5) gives 1.38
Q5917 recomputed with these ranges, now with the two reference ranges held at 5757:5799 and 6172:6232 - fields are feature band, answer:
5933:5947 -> 4.5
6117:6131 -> 6.8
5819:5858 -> 4.5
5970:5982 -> 4.4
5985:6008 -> 8.8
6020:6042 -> 9.2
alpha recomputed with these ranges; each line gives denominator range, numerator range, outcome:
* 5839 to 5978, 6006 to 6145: 1.06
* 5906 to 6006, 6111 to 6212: 1.73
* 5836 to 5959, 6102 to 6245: 1.55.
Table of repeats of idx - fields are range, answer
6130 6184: 10.7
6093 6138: 8.51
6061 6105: 8.91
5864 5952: 7.61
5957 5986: 7.74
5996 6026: 7.62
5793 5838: 8.78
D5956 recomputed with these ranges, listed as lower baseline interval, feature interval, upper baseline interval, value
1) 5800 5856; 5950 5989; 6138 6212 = 0.388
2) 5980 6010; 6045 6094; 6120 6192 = 0.335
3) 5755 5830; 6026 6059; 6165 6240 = 0.473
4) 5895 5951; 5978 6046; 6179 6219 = 0.462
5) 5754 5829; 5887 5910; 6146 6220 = 0.472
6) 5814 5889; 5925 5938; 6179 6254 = 0.212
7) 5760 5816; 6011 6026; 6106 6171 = 0.032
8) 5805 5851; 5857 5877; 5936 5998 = 0.068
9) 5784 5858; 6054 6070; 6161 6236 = 0.494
